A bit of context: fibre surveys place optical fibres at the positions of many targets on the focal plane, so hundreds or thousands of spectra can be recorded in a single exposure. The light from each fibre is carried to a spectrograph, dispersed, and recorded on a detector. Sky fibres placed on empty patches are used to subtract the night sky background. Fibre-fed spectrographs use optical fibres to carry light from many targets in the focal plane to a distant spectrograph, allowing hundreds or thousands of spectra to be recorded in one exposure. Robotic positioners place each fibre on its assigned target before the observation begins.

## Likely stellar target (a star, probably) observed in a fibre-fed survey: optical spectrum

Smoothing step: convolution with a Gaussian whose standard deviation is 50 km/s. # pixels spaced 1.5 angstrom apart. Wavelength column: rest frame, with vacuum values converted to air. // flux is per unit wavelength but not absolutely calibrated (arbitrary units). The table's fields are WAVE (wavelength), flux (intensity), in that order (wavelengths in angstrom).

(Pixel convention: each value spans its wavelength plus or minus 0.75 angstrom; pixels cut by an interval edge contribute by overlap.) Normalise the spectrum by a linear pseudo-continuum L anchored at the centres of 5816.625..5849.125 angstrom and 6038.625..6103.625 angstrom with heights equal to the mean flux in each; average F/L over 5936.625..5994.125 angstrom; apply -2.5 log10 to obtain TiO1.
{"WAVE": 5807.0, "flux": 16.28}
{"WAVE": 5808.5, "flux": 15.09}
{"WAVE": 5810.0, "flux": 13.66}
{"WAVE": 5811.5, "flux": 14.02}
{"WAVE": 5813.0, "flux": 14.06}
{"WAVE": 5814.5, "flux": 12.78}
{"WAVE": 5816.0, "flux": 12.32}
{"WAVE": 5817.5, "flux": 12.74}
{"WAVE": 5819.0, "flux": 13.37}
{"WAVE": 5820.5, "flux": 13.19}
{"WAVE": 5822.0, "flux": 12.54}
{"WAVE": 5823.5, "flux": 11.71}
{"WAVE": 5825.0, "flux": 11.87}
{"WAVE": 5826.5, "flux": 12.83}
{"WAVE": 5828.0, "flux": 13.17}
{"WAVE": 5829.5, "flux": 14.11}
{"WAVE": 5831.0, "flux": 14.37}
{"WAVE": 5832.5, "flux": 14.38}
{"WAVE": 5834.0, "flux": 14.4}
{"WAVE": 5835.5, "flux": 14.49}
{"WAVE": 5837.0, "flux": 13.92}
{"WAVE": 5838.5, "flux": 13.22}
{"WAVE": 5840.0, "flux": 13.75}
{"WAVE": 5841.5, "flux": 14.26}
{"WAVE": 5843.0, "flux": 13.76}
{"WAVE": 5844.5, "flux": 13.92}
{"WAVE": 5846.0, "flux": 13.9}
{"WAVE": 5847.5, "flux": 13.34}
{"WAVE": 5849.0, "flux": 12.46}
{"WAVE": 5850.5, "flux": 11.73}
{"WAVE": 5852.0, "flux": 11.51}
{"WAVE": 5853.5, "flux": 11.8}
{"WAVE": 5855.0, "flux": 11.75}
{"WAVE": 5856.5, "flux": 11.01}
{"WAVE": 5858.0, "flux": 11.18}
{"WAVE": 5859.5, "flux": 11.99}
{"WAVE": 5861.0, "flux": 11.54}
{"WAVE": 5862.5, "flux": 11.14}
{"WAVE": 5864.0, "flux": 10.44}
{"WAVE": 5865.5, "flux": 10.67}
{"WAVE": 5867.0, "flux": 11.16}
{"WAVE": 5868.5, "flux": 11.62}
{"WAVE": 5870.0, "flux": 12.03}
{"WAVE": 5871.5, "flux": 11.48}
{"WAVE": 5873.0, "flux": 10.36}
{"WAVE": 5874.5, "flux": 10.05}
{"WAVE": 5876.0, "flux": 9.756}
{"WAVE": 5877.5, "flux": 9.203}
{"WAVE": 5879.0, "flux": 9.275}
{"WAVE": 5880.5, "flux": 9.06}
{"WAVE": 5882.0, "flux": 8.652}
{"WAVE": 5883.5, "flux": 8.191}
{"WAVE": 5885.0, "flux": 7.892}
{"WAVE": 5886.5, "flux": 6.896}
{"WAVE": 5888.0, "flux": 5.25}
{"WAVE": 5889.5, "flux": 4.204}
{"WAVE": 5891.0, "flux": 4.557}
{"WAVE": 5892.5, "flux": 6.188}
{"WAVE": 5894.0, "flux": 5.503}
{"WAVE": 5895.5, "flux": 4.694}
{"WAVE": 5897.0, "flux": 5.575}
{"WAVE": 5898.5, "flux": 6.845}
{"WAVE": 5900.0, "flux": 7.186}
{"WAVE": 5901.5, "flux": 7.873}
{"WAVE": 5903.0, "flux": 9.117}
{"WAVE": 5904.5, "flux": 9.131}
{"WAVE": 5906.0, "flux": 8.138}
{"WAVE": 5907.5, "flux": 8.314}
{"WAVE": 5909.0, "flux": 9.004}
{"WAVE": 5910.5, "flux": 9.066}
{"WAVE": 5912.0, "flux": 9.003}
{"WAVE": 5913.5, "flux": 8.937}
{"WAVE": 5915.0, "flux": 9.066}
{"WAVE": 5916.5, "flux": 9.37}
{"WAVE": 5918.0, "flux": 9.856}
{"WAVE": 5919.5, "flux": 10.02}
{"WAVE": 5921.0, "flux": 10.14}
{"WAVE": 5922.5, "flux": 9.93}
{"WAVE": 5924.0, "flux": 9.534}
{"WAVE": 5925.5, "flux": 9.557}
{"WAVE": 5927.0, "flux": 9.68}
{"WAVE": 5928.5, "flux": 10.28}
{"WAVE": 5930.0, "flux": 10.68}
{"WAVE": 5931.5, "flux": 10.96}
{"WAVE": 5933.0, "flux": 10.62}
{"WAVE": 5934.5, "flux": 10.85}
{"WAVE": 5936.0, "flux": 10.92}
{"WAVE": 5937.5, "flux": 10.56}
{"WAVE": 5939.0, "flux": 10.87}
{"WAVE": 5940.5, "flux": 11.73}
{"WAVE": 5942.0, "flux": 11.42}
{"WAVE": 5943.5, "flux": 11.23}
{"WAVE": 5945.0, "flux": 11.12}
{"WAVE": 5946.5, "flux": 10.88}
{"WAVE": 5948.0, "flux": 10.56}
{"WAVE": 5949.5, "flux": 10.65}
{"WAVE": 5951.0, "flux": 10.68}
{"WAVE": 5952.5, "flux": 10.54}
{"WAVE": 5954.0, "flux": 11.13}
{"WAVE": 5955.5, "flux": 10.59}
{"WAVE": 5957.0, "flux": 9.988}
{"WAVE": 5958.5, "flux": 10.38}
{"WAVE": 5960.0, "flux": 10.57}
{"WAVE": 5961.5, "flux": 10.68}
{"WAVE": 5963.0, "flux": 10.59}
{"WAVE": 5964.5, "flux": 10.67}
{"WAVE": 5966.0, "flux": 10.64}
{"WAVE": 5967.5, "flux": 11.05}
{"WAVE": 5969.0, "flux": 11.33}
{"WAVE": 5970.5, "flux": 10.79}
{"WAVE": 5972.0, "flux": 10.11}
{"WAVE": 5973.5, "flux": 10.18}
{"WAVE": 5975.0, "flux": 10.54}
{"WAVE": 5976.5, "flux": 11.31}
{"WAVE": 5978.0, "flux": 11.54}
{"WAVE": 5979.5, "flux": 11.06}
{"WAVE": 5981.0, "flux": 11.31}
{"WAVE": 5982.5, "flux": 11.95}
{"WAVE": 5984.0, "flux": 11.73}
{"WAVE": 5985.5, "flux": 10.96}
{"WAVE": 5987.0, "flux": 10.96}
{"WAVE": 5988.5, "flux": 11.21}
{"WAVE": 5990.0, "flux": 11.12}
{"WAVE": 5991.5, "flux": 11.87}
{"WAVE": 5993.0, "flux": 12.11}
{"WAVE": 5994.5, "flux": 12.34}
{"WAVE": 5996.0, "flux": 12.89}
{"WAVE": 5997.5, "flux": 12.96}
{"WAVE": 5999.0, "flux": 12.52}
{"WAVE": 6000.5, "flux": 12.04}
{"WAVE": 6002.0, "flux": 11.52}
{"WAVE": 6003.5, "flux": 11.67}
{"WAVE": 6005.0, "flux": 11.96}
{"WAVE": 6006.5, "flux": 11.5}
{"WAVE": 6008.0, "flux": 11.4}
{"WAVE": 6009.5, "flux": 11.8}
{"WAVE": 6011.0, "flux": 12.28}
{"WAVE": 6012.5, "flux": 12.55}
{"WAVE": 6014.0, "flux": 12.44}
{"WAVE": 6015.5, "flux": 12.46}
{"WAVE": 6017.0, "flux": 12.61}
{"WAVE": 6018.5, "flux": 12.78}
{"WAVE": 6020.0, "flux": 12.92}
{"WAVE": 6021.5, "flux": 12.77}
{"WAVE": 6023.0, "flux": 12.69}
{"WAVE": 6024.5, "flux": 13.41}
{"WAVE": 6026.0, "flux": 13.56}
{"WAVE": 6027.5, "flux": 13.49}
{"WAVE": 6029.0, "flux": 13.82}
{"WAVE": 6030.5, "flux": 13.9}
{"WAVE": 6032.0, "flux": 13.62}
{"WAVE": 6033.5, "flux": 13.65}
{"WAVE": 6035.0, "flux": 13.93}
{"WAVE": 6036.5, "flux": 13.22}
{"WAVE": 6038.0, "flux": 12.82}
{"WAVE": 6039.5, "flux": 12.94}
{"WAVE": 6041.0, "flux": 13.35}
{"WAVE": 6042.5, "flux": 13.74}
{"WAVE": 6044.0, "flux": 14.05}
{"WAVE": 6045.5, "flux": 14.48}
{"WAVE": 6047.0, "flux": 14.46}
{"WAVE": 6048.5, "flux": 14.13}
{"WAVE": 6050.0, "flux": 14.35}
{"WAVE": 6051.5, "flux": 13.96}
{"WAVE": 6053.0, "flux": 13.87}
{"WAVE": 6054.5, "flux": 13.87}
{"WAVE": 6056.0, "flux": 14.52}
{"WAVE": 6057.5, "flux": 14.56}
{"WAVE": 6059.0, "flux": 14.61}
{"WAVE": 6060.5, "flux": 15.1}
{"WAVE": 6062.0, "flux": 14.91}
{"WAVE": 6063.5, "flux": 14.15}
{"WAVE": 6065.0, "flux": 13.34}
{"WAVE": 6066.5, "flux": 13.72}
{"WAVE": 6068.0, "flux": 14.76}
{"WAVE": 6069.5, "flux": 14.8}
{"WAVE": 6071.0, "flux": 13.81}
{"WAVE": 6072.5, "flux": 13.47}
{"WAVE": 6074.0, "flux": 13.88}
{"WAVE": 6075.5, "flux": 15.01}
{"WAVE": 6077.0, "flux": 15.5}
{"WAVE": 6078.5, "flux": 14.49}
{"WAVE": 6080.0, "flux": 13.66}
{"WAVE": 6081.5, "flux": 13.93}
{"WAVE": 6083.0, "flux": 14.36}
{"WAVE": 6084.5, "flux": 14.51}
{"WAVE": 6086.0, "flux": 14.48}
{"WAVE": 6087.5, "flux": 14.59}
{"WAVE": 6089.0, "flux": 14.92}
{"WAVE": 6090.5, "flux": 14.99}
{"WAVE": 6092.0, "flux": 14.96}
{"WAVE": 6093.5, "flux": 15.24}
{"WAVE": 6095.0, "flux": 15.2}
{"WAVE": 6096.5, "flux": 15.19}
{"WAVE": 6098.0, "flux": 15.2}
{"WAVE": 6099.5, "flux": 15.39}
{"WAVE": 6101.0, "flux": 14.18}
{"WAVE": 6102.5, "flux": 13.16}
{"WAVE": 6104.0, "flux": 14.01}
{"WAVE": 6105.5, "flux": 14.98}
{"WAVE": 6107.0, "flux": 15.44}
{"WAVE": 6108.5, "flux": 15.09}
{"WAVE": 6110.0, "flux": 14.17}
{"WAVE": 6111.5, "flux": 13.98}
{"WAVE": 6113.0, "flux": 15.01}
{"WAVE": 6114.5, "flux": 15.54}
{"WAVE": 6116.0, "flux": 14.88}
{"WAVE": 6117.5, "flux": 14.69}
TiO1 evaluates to 0.26 mag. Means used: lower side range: 13.5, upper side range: 14.4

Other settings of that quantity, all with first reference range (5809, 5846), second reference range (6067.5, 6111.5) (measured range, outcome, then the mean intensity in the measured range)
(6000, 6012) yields 0.21 mag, 11.8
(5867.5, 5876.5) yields 0.24 mag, 10.9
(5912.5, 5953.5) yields 0.32 mag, 10.4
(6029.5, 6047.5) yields 0.05 mag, 13.7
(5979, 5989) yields 0.24 mag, 11.3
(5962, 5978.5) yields 0.29 mag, 10.8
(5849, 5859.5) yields 0.17 mag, 11.6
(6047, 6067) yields 0.01 mag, 14.3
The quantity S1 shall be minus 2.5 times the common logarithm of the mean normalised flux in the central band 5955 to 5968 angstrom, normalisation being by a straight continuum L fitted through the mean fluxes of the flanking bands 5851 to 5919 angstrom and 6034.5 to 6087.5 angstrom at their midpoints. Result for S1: 0.07 mag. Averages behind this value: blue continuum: 9.03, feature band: 10.6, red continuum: 14.1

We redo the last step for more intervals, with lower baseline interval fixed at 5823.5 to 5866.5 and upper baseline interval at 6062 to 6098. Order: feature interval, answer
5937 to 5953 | 0.23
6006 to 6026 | 0.13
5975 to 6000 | 0.18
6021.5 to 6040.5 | 0.06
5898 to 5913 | 0.49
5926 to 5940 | 0.25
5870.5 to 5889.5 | 0.43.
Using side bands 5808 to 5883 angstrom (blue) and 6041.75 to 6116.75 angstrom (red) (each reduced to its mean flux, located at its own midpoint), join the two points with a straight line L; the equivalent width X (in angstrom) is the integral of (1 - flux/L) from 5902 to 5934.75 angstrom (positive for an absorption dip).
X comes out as 8.6 angstrom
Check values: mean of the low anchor 12.3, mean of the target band 9.57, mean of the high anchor 14.5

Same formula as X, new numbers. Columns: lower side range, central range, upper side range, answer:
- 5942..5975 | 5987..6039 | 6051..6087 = -0.3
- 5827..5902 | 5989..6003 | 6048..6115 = 0.9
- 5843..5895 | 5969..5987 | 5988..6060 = 1.6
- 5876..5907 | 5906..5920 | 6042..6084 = -1.7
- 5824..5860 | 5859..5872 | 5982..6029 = 1.6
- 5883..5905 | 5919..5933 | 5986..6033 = -3.3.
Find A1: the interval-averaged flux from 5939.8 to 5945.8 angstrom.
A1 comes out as 11.4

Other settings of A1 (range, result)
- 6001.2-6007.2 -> 11.7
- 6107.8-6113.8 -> 14.6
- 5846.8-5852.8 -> 12.2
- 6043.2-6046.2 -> 14.3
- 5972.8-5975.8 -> 10.4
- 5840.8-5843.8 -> 14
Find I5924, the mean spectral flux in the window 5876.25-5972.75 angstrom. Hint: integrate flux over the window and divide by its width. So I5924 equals 9.35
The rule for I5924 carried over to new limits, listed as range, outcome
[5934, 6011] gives 11.2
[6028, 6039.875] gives 13.5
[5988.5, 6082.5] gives 13.3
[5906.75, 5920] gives 9.17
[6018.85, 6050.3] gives 13.6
